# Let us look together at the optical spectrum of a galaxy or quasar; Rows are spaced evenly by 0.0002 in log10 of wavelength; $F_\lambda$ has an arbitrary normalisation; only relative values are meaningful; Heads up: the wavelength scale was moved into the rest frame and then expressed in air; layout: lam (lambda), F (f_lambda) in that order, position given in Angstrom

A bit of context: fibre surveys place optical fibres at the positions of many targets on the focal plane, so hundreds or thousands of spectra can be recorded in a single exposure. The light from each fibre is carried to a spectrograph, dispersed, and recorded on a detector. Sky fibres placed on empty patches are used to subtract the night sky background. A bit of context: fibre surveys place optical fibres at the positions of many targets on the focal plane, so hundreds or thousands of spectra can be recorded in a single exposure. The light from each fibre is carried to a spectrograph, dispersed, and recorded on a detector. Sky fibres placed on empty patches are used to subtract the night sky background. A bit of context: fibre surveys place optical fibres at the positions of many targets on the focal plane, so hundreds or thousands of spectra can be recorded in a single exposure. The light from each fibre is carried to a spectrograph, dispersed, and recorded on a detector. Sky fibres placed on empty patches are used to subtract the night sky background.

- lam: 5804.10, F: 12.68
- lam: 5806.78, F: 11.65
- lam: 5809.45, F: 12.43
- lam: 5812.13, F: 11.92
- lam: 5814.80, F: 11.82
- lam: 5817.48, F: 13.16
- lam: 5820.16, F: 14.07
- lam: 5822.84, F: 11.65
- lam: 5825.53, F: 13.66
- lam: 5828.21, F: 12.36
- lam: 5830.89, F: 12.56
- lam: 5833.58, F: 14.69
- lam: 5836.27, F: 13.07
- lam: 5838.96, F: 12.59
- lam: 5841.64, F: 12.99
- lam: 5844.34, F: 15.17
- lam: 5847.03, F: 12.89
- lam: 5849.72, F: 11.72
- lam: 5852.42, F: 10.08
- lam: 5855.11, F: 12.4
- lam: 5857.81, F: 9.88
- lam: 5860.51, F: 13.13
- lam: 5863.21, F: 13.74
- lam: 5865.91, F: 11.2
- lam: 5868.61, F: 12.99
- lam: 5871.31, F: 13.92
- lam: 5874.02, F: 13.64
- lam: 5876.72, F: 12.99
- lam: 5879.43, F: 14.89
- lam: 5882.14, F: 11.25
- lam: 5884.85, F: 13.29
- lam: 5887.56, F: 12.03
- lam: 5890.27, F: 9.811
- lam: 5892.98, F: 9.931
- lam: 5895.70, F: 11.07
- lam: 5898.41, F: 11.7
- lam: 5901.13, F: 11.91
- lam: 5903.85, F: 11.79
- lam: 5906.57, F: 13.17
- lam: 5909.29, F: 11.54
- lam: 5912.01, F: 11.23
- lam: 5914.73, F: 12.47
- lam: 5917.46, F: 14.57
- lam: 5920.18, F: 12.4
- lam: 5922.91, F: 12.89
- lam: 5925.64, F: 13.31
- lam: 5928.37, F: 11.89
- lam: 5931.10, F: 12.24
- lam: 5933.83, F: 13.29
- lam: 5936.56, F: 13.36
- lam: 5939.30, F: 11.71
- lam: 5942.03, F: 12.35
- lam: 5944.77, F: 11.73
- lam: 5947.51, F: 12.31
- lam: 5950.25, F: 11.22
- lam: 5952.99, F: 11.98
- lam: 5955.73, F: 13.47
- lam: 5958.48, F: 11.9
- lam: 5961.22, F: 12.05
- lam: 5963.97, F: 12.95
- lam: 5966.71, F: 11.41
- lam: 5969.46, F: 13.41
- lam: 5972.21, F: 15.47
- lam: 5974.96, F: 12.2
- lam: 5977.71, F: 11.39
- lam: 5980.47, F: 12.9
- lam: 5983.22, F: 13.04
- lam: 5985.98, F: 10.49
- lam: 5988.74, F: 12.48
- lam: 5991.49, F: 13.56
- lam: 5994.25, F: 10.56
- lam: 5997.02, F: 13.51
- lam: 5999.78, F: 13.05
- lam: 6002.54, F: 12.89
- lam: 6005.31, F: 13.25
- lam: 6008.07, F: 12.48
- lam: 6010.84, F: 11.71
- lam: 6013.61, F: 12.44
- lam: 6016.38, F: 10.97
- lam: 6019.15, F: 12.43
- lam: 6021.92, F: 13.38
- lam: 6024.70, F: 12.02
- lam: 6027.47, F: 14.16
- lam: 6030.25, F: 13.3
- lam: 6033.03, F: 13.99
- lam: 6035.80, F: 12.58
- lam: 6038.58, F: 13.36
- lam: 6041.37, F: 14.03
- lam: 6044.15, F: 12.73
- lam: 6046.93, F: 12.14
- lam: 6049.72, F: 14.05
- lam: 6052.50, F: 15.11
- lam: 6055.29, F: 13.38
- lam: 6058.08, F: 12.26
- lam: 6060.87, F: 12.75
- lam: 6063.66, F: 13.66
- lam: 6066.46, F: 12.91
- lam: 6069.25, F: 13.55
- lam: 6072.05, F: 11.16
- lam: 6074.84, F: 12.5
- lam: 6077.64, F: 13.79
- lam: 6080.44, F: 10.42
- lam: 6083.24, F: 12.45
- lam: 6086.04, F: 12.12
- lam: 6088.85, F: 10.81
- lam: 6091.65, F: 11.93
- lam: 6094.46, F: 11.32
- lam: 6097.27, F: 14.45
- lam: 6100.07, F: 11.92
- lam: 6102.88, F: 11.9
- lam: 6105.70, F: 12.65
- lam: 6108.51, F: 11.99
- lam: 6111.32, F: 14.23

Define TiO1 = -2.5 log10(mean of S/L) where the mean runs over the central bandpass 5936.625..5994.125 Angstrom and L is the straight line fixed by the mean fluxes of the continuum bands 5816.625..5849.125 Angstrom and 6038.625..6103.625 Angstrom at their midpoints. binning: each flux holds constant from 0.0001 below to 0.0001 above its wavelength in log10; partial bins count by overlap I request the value 0.05 mag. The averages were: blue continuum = 13.2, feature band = 12.4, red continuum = 12.7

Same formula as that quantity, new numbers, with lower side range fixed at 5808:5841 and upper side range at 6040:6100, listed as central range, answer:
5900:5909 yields 0.05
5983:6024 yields 0.03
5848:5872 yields 0.06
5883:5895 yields 0.14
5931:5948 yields 0.03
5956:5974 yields -0.01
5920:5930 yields 0.01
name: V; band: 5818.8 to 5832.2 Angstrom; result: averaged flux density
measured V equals 12.9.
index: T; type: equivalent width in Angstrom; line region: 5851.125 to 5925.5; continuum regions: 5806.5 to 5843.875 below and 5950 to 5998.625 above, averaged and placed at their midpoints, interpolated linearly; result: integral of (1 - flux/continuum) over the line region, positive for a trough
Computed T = 2.6 Angstrom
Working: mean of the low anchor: 12.8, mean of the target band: 12.2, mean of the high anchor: 12.5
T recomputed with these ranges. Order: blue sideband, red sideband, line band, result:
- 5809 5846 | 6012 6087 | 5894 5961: 3.4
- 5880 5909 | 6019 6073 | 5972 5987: 0.1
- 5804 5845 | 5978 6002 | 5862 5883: -0.6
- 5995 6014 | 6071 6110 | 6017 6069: -3.2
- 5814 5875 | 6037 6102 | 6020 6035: -0.7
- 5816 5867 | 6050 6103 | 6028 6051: -1.3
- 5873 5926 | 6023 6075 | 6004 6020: 0.9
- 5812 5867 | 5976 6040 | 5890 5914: 2.2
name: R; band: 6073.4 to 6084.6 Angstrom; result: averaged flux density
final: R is 12.3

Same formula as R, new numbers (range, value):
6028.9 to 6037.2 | 13.3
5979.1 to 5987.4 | 12.1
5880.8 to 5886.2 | 12.3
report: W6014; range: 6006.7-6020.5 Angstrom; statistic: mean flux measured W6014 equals 12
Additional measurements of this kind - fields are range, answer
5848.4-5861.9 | 11.4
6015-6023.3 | 12.3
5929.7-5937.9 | 13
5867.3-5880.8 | 13.7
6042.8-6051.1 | 13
